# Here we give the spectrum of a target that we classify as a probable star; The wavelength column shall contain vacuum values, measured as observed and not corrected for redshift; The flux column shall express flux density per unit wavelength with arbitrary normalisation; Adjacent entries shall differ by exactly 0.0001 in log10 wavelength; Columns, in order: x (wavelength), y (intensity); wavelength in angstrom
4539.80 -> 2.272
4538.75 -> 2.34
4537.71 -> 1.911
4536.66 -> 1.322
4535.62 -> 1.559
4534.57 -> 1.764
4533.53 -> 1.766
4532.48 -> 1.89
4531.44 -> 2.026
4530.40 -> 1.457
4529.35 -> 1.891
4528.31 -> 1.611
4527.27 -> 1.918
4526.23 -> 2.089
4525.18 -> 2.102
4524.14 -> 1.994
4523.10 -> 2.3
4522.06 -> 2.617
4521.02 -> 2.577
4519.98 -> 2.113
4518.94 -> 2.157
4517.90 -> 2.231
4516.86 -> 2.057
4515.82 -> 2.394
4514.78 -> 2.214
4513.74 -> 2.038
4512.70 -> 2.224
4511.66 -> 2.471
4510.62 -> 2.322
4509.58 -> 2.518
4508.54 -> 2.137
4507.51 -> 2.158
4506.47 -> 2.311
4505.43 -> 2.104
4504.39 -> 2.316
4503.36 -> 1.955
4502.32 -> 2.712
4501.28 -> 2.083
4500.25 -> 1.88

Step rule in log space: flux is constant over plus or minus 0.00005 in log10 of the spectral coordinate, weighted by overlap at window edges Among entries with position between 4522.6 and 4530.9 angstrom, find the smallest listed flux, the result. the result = 1.457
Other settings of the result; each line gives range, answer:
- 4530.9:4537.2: 1.322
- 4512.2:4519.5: 2.038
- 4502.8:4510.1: 1.955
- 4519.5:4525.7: 1.994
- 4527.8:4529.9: 1.611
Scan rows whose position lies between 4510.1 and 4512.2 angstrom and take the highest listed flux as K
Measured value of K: 2.471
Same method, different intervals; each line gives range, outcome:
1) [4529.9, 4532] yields 2.026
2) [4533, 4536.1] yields 1.766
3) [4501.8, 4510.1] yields 2.712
